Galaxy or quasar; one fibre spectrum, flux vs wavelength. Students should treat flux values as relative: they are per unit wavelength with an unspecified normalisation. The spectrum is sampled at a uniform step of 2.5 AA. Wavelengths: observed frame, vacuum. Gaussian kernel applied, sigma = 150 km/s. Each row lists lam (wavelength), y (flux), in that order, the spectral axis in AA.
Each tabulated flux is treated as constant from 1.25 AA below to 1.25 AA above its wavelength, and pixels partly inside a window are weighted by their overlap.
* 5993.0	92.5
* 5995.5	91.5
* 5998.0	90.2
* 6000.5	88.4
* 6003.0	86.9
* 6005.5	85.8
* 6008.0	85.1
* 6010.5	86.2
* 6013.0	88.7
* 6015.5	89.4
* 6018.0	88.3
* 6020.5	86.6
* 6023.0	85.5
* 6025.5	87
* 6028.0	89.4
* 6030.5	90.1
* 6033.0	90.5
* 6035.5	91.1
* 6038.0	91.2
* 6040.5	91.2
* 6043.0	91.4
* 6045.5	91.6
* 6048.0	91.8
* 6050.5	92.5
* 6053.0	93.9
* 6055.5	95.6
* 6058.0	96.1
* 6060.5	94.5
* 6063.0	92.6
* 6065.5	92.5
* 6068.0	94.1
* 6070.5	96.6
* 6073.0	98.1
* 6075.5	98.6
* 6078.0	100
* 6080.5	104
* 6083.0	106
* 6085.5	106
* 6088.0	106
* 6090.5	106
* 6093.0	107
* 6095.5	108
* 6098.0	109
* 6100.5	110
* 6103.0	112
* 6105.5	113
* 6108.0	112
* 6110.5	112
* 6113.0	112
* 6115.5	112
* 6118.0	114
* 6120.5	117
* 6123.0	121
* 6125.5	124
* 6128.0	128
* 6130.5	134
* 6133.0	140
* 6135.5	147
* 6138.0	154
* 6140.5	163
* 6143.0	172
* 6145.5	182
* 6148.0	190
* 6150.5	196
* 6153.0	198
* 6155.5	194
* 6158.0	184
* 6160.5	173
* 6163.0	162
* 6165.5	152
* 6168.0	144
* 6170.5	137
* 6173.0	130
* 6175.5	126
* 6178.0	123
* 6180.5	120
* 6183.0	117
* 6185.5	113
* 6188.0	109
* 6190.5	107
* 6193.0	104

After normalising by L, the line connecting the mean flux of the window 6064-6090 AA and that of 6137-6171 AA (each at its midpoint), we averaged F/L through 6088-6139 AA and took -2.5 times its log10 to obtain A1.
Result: 0.13 mag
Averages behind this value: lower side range 100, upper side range 172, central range 119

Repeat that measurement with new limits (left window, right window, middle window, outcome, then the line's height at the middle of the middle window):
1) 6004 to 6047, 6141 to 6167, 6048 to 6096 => 0.220 mag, 122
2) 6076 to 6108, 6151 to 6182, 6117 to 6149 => -0.087 mag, 133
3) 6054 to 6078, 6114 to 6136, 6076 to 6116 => 0.025 mag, 111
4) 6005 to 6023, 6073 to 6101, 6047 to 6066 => 0.043 mag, 97.6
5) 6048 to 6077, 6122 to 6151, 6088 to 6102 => 0.120 mag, 121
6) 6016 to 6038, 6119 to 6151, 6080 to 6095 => 0.162 mag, 123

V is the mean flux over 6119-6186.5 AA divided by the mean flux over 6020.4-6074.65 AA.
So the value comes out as 1.62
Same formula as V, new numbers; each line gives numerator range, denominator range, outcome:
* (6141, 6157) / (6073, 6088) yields 1.82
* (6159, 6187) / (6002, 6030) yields 1.56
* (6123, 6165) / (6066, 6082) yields 1.66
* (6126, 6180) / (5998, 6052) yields 1.77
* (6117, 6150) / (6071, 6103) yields 1.40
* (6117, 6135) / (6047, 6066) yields 1.35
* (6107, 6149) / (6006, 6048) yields 1.54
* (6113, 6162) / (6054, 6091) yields 1.55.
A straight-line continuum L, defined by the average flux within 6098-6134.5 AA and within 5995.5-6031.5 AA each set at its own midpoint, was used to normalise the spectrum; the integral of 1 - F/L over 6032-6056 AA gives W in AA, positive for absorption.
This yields 1.2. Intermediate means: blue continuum 87.8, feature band 92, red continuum 119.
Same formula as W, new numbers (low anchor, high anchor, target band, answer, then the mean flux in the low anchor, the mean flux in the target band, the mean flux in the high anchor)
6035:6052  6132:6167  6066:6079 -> 1.9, 91.6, 97.1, 172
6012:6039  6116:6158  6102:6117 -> 2.8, 88.9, 112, 155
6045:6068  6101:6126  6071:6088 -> 0.0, 93.6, 102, 114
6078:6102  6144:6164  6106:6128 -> 3.7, 107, 116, 185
